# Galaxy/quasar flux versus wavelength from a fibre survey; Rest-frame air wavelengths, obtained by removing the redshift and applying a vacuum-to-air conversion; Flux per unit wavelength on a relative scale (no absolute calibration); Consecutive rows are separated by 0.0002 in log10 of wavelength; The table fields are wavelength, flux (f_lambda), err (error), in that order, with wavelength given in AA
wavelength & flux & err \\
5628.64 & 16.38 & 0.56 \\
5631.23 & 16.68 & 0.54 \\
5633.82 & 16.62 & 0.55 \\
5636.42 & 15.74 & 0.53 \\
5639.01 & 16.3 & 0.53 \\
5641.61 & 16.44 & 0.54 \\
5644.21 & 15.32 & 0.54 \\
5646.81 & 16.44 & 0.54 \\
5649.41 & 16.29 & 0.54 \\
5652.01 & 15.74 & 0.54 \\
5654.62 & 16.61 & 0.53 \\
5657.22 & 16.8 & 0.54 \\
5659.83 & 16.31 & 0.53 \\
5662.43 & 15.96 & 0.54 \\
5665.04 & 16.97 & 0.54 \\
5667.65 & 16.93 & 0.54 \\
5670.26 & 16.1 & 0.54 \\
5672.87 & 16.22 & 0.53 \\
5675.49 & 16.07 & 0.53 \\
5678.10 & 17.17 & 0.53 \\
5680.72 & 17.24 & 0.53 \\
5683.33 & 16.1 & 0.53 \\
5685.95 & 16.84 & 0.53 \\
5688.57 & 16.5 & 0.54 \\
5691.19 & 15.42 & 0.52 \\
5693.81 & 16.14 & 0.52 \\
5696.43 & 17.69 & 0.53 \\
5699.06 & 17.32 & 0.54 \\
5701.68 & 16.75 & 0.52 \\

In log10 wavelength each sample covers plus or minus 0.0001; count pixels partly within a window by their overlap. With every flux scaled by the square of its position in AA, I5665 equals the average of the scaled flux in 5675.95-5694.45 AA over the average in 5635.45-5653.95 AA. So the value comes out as 1.0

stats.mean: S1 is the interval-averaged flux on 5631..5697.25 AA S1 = 16.4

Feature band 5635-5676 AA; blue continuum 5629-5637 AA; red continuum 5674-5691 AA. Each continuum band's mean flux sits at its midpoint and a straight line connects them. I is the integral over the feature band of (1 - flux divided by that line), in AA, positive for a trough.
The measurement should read 0.52 AA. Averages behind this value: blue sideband 16.4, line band 16.3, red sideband 16.6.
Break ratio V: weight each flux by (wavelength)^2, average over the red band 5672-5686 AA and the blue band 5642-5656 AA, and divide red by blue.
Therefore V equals 1.04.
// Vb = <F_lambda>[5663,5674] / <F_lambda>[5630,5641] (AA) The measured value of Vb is 1.0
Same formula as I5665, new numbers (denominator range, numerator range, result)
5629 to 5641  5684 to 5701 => 1.04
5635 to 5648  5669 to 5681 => 1.04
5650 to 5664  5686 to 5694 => 1.00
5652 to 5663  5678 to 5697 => 1.02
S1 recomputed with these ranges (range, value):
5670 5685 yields 16.5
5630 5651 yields 16.2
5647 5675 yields 16.4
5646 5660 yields 16.4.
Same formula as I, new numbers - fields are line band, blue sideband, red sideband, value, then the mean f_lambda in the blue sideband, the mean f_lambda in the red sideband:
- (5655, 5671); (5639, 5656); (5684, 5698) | -0.2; 16.2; 16.5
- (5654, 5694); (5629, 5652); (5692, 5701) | 0.4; 16.2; 16.9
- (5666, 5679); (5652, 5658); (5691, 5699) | 0.1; 16.5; 16.7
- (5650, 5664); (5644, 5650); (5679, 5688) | 0.0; 16.1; 16.7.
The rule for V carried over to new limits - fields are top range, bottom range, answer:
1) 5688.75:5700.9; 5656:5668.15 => 1.02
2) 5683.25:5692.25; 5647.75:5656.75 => 1.01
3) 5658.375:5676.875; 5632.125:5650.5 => 1.02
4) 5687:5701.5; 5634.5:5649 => 1.05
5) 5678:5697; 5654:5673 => 1.01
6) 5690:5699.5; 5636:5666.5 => 1.04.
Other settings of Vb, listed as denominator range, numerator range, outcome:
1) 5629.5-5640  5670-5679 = 1.00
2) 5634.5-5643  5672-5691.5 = 1.02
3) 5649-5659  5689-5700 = 1.02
